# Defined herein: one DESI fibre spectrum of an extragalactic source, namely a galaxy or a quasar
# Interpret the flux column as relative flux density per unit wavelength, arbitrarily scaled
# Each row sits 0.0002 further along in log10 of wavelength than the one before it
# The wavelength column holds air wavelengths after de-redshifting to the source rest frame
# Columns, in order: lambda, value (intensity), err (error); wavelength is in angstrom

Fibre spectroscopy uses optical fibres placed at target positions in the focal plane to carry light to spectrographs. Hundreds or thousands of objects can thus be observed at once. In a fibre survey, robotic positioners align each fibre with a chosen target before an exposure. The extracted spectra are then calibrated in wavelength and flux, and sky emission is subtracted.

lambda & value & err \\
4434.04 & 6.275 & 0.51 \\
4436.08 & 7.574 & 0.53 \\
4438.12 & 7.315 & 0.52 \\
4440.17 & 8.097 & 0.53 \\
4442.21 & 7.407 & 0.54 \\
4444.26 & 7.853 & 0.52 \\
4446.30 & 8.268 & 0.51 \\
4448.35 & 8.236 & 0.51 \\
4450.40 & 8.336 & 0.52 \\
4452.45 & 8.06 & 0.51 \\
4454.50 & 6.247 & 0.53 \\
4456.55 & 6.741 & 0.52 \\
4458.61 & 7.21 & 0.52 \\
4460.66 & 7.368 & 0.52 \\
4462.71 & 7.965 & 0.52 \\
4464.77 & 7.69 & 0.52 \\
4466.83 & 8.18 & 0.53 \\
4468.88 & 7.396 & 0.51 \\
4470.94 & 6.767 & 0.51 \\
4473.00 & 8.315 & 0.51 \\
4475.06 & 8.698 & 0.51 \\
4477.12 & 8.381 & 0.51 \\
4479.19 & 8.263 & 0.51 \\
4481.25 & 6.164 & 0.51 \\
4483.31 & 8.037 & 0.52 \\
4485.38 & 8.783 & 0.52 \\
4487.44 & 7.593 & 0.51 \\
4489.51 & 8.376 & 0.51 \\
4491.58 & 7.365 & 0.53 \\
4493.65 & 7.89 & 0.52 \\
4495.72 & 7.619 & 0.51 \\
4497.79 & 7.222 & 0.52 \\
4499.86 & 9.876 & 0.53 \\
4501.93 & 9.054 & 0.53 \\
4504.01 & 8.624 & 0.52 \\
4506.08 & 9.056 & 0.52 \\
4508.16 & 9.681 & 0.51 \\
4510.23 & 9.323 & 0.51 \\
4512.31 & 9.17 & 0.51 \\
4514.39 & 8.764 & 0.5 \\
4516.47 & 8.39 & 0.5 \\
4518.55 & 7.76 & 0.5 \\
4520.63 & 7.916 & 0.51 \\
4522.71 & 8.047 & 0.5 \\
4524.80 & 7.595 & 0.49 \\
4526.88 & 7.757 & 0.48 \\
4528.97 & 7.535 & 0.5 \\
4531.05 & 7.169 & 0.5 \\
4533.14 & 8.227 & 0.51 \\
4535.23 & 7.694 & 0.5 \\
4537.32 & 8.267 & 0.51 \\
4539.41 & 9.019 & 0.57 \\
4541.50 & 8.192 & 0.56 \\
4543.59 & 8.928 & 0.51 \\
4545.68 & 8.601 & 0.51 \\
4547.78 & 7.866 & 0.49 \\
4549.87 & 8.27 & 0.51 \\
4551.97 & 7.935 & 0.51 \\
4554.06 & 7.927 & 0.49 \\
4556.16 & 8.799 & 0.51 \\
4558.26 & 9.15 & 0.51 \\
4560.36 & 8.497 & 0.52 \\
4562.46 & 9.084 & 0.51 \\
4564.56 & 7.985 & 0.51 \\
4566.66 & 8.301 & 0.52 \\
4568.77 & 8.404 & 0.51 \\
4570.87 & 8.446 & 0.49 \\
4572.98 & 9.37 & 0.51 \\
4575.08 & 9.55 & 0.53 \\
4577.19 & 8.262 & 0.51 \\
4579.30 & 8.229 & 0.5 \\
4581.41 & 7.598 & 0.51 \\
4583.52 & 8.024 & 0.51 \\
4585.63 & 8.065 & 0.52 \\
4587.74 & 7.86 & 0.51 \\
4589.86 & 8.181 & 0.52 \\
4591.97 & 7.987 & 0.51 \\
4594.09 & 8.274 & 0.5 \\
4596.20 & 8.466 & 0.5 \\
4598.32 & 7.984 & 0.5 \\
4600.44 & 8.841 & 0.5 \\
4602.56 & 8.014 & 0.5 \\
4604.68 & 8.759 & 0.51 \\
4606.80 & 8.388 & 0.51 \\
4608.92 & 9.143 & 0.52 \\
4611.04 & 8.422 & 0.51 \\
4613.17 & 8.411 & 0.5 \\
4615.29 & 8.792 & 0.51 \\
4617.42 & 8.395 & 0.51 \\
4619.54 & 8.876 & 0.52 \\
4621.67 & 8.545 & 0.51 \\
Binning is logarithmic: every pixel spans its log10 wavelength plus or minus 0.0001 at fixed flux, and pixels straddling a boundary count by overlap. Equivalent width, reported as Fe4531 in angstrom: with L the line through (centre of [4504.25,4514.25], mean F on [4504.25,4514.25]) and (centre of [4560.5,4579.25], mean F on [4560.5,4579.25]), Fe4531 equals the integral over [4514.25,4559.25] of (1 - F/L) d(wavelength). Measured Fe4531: 3.95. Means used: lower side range 9.21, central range 8.16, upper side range 8.64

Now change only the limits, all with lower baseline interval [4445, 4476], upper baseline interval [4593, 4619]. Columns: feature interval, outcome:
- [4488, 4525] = -2.26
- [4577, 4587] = 0.43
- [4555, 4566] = -0.58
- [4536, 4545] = -0.48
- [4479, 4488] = 0.11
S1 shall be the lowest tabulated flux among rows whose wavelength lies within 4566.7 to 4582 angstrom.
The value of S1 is 7.598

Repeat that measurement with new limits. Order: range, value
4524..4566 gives 7.169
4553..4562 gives 7.927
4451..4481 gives 6.247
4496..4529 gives 7.222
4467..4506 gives 6.164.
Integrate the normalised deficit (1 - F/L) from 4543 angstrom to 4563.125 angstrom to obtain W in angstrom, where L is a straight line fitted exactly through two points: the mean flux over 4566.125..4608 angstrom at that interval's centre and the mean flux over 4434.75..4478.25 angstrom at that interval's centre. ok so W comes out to -0.7 angstrom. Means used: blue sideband 7.71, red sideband 8.35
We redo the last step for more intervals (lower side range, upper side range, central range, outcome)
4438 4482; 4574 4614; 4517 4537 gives 0.6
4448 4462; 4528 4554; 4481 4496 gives -0.2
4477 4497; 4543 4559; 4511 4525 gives -0.3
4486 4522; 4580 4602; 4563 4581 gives -0.8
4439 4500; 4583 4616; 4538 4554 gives -0.5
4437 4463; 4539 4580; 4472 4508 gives -1.3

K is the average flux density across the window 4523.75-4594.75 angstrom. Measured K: 8.27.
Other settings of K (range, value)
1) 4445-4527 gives 8.06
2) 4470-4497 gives 7.86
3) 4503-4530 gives 8.43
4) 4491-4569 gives 8.35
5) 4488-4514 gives 8.59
